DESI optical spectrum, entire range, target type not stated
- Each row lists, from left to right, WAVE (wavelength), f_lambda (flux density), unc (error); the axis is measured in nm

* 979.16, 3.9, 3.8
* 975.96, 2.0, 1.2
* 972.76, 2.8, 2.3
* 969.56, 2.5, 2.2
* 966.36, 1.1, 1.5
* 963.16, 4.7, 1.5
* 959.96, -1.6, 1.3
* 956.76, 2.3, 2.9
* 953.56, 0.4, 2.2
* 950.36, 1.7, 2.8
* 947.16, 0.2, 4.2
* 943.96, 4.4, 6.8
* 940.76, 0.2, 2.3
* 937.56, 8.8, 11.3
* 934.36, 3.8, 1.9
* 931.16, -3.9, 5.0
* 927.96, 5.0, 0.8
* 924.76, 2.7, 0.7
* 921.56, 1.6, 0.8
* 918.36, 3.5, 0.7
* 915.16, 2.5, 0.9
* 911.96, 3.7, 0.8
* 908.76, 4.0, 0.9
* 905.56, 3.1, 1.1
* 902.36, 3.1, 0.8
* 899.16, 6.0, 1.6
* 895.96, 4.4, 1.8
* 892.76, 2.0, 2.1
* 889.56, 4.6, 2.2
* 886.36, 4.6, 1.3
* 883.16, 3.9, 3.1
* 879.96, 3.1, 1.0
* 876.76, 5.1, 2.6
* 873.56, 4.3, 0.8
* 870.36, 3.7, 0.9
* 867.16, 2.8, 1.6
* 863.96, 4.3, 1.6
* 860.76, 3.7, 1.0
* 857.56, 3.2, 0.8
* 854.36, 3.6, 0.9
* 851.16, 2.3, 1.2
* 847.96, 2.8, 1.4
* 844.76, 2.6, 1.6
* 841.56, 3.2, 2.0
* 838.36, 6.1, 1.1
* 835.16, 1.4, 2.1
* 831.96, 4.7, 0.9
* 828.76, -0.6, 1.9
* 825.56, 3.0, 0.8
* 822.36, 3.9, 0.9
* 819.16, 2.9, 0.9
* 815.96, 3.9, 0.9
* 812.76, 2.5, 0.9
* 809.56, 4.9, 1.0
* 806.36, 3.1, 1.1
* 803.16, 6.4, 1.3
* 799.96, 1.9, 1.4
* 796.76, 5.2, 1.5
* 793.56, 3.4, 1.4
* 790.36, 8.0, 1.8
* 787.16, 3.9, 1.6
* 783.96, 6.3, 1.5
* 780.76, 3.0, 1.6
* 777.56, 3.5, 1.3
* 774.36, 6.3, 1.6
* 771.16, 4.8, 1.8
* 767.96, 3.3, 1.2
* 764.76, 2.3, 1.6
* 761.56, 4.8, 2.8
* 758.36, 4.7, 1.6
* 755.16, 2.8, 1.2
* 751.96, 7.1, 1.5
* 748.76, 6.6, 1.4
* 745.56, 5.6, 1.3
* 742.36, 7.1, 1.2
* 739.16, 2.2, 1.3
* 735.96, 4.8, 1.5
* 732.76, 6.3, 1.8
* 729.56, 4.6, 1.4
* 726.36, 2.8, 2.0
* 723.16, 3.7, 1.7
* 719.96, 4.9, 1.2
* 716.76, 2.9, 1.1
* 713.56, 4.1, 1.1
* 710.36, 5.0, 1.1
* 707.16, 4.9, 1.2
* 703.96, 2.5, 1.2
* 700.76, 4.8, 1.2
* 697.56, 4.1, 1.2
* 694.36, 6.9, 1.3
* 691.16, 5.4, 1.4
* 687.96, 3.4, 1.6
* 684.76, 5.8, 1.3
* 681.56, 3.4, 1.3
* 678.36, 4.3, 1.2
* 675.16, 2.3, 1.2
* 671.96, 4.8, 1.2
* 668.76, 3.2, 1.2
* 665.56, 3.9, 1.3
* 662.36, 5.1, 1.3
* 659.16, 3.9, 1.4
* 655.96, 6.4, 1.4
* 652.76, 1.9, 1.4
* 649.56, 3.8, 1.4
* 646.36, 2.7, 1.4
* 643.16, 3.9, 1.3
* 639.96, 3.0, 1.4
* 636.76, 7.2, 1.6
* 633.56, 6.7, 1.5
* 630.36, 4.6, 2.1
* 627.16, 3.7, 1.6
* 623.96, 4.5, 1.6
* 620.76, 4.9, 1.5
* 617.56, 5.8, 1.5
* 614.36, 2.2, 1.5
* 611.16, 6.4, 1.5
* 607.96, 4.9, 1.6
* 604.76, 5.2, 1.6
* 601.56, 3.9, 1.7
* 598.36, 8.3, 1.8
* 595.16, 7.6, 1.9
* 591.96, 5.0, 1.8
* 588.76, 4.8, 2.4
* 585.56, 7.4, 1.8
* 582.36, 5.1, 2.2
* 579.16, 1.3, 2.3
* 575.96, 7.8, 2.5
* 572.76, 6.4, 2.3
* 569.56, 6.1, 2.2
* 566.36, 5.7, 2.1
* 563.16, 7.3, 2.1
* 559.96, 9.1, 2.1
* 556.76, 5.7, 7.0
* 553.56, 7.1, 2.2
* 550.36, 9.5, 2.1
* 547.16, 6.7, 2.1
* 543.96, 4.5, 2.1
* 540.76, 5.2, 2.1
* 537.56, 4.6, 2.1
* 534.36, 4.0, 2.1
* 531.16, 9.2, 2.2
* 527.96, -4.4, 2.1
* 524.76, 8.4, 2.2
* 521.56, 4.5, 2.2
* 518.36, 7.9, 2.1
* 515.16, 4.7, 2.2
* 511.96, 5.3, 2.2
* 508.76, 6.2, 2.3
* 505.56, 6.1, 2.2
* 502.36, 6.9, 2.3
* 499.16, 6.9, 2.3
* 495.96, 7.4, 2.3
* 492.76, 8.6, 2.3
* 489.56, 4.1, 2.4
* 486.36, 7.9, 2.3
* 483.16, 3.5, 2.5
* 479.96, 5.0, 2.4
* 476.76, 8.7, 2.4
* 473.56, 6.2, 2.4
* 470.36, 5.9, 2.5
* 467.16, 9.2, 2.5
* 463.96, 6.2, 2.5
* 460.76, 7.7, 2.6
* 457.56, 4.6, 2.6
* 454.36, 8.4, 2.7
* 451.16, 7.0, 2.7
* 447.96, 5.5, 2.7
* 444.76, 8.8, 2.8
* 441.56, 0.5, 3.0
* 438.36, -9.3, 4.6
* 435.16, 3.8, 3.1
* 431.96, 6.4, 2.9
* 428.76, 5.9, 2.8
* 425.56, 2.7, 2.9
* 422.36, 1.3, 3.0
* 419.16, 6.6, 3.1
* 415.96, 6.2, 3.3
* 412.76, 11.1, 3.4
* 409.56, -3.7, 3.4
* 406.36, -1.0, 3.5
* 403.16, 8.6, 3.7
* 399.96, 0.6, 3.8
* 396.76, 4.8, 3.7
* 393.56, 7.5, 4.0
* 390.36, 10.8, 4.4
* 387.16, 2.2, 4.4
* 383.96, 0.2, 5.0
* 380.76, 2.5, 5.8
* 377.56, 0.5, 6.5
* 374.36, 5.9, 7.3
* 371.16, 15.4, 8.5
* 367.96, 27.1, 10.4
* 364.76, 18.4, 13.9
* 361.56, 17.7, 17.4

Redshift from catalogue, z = 0.193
